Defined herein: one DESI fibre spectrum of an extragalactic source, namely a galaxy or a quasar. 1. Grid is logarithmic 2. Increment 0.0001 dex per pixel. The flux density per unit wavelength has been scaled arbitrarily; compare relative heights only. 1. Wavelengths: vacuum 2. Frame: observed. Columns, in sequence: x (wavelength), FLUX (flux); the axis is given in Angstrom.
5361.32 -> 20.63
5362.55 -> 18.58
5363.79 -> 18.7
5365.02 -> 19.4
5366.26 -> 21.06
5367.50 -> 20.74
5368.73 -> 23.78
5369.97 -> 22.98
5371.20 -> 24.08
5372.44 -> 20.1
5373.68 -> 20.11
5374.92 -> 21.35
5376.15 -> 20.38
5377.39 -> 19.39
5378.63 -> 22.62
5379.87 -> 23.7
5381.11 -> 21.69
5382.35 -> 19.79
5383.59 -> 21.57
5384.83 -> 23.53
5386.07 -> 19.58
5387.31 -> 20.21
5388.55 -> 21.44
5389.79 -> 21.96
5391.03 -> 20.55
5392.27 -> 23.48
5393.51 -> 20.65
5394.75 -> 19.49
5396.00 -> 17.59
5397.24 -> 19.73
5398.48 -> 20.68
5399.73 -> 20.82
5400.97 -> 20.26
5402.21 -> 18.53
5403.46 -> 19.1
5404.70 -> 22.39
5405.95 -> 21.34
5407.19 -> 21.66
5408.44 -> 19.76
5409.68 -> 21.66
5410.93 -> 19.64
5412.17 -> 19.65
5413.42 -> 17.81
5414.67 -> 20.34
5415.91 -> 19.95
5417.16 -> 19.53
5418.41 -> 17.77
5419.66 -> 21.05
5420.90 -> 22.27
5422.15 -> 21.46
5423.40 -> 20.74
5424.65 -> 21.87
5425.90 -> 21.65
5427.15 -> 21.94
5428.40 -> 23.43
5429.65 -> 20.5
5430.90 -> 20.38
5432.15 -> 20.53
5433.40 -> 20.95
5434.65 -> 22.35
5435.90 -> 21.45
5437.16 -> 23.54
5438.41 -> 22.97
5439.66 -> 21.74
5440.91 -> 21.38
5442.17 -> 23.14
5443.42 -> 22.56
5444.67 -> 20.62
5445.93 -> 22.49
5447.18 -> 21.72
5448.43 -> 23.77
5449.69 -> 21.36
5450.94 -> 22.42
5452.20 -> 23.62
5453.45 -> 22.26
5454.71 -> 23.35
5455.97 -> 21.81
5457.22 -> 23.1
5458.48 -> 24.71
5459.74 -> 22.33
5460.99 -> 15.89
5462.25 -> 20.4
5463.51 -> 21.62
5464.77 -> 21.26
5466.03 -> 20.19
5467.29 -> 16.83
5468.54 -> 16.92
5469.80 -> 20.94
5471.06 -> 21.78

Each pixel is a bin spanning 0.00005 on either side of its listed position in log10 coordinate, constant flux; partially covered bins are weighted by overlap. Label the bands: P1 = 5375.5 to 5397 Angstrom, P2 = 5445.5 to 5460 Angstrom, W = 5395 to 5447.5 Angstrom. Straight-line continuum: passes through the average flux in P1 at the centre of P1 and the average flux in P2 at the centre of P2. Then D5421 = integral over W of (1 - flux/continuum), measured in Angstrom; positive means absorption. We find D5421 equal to 2.5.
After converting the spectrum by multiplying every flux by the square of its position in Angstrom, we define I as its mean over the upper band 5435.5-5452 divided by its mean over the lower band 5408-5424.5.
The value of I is 1.1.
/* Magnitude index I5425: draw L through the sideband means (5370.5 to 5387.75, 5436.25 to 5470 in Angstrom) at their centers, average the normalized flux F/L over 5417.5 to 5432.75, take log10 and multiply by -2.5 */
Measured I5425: 0.02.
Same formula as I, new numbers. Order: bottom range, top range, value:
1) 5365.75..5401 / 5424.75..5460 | 1.07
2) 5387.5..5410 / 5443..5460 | 1.12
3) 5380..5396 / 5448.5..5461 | 1.09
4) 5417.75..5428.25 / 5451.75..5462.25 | 1.05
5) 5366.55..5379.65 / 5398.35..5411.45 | 0.96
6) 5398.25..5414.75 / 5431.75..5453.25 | 1.11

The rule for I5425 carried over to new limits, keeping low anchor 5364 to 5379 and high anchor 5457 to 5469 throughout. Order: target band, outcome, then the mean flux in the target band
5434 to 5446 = -0.09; 22.2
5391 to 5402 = 0.04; 20.3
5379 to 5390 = -0.02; 21.5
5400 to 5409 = 0.02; 20.5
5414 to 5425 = 0.01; 20.5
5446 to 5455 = -0.11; 22.6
